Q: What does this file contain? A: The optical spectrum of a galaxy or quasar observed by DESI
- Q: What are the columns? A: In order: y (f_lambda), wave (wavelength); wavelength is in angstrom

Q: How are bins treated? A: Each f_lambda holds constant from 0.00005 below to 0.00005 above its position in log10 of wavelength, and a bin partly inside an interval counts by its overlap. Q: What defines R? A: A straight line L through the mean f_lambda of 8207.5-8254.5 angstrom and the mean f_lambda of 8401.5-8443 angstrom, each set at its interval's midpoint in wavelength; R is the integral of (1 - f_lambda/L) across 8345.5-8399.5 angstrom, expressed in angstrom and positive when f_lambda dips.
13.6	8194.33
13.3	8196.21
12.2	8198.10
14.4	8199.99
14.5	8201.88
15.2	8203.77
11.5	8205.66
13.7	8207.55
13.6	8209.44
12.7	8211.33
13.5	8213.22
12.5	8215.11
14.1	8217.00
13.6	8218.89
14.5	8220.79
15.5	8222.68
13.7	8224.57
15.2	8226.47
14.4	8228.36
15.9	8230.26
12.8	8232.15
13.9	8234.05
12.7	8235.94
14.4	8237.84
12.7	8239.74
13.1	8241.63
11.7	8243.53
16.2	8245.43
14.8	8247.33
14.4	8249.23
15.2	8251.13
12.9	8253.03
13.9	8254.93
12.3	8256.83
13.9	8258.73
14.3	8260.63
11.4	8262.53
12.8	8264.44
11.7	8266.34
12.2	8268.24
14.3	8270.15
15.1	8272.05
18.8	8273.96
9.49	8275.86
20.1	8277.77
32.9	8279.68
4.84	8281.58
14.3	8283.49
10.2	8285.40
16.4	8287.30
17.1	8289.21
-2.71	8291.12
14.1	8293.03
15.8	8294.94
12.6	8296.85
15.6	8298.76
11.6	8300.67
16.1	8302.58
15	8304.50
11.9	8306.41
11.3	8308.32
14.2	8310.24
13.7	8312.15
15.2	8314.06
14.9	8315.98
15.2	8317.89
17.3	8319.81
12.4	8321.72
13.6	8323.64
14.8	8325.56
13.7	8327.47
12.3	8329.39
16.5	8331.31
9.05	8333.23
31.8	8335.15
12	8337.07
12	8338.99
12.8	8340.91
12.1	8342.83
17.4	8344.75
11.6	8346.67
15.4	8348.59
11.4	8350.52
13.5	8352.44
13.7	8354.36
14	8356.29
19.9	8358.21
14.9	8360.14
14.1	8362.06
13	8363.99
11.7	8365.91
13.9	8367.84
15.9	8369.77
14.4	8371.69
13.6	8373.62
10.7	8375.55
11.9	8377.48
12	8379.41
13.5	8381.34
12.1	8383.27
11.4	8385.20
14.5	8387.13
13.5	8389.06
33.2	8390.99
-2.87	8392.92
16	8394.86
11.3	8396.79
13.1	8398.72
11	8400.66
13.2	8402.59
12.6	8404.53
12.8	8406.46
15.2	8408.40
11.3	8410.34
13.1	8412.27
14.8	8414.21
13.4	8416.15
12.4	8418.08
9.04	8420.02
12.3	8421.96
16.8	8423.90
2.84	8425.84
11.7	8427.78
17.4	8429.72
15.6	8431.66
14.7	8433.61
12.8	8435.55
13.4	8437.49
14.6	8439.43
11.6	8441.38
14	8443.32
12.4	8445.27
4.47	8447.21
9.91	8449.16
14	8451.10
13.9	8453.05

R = -1.8 angstrom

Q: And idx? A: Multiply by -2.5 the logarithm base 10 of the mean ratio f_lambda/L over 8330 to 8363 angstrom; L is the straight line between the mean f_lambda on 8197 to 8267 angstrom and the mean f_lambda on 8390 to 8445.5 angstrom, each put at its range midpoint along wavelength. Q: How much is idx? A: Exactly -0.115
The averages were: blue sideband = 13.7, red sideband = 13.1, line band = 14.8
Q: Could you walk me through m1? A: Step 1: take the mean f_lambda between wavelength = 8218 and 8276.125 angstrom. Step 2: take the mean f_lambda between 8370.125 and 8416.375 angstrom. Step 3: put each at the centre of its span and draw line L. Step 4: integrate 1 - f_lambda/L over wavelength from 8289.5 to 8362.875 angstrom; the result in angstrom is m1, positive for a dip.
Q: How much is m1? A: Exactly -2.8 angstrom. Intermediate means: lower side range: 13.9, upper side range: 13.2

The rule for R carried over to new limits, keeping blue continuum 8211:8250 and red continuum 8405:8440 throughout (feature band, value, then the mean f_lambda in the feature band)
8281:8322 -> 1.3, 13.1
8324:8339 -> -2.2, 15.4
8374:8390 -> 0.8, 12.5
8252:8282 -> -1.9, 14.6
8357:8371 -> -1.6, 14.8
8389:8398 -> -0.8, 14.3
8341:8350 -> -0.3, 13.9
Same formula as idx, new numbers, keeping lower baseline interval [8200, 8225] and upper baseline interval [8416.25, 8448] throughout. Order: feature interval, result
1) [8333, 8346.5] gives -0.191 mag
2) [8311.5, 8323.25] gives -0.131 mag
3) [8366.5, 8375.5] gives -0.099 mag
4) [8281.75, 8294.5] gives 0.173 mag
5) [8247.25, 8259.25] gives -0.028 mag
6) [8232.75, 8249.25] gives -0.010 mag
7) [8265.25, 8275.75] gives -0.050 mag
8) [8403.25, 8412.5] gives -0.043 mag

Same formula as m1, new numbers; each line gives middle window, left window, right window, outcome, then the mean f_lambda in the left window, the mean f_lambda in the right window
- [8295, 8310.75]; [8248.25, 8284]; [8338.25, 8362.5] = 0.7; 14.5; 14.1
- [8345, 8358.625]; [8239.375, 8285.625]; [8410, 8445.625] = -0.7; 14.2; 12.9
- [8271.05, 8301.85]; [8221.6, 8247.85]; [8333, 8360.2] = 0.6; 14.1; 14.9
